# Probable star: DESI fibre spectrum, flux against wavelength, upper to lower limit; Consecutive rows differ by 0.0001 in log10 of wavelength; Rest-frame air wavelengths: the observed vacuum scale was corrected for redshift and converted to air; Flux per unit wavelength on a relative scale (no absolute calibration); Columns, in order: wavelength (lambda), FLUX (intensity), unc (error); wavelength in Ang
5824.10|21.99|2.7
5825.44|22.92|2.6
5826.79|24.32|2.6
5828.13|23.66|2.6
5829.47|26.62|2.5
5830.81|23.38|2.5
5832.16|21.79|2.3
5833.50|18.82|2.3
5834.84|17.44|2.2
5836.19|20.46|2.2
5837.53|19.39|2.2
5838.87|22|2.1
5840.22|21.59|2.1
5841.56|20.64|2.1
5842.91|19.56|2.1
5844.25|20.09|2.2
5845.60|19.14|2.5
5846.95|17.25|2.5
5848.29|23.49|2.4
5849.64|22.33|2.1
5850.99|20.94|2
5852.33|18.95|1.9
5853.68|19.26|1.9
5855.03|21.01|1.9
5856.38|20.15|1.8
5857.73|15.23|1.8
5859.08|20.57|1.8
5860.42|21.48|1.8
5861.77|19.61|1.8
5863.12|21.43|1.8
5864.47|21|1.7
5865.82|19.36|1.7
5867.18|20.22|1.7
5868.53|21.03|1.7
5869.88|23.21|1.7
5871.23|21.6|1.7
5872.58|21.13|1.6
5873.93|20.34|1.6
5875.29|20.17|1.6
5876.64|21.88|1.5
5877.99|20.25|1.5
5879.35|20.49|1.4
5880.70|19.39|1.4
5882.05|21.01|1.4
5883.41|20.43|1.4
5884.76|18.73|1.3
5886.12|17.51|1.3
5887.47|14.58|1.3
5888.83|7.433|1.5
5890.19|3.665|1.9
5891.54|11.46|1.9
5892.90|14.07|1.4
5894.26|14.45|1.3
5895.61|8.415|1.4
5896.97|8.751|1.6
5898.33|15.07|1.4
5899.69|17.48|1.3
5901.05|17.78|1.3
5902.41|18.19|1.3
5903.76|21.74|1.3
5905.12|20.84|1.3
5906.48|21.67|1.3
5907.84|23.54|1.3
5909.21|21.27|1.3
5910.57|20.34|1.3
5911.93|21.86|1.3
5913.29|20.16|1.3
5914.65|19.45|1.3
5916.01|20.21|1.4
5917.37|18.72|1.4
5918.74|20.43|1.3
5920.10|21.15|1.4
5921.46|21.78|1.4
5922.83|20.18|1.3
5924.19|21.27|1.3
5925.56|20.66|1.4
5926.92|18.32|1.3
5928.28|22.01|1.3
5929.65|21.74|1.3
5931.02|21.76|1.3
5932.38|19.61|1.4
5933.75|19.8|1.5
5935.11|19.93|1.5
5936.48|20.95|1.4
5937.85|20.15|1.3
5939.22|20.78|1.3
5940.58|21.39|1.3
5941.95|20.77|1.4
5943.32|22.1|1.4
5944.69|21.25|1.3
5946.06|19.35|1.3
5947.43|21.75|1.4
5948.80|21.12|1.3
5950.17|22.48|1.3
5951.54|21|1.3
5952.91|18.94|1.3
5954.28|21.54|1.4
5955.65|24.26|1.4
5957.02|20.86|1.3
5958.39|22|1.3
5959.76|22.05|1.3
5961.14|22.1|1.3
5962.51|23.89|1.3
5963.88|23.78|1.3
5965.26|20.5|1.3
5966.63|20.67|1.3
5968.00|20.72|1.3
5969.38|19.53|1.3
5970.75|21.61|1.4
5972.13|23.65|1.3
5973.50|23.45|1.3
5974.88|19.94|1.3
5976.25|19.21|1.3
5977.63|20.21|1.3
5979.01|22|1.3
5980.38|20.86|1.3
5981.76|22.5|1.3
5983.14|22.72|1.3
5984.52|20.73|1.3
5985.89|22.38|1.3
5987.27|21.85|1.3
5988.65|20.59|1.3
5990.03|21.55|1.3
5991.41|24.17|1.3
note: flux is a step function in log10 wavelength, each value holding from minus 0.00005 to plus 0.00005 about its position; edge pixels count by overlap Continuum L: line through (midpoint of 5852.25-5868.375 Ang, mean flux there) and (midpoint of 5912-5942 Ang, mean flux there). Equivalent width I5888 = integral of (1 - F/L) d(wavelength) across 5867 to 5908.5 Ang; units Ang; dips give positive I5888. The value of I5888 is 5.29 Ang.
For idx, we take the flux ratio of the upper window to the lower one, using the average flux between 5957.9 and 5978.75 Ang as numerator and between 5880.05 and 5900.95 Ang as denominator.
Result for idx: 1.5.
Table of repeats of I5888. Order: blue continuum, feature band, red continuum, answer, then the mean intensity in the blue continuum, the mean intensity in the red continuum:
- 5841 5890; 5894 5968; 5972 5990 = 1.47 Ang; 19.6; 21.5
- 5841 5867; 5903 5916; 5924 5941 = -0.43 Ang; 20.1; 20.6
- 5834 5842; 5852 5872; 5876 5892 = -2.28 Ang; 20.2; 16.5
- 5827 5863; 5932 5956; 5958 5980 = 0.51 Ang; 20.6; 21.6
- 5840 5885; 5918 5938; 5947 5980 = 0.46 Ang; 20.4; 21.5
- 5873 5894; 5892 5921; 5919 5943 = 0.67 Ang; 16.8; 20.7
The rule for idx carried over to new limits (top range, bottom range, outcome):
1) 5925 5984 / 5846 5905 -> 1.17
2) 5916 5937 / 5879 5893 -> 1.34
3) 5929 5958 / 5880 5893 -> 1.41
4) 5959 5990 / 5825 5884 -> 1.04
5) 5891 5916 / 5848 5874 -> 0.86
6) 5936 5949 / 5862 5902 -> 1.21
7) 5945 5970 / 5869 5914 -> 1.20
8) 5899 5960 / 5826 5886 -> 1.00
